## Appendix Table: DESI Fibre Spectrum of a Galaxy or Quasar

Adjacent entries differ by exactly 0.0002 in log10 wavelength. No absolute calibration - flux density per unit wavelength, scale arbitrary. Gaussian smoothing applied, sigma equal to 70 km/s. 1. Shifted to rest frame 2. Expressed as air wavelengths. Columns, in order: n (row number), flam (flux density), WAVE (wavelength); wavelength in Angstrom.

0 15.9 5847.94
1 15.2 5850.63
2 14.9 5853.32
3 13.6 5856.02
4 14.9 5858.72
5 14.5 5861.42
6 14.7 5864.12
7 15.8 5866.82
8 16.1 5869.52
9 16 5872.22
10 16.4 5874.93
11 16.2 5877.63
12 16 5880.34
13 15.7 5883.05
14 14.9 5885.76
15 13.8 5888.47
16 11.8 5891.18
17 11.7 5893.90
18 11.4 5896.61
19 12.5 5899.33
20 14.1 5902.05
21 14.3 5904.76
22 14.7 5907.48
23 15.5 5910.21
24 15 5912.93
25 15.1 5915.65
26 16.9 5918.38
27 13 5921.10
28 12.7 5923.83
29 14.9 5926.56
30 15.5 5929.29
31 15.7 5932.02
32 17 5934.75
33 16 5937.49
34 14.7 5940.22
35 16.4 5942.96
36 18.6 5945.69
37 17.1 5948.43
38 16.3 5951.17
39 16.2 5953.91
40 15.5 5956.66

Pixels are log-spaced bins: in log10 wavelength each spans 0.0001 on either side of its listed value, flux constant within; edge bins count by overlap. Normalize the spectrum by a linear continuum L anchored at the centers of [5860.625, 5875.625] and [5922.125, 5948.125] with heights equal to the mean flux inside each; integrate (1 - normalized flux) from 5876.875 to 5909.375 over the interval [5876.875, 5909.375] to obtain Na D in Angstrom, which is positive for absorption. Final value 3.6 Angstrom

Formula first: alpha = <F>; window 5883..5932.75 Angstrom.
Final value 14.1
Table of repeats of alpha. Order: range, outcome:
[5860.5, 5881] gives 15.7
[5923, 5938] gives 15.3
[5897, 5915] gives 14.2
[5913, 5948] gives 15.6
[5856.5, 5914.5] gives 14.6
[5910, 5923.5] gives 14.9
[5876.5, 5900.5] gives 13.8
